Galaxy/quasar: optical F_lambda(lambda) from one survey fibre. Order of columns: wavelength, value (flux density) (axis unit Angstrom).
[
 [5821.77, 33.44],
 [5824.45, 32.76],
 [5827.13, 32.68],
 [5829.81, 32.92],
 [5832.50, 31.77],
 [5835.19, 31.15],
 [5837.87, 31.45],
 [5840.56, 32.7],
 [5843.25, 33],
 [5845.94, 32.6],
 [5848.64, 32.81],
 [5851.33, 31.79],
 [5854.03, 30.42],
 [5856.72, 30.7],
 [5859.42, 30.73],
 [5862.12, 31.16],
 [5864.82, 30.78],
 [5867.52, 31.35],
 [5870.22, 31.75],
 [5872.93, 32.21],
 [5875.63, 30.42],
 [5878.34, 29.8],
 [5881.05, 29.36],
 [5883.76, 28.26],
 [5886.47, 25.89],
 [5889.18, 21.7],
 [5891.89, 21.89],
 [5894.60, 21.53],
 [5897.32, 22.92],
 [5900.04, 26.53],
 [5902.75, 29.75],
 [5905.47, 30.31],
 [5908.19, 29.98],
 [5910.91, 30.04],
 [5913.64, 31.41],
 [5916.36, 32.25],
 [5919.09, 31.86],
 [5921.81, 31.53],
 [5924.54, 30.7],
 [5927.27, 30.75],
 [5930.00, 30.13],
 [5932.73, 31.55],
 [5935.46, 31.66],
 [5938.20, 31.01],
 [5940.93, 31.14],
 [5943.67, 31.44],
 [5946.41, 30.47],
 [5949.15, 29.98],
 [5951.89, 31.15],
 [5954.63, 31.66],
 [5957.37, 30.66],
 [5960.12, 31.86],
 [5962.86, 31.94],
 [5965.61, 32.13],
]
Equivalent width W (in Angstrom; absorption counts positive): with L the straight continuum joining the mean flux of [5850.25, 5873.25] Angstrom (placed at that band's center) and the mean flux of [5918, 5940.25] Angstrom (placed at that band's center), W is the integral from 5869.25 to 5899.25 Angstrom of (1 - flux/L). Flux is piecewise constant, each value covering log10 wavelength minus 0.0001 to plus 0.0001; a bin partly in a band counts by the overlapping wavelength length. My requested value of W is 4.2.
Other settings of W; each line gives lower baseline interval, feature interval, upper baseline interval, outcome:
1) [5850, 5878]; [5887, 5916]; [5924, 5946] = 3.99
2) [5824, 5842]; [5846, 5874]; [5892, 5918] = -0.72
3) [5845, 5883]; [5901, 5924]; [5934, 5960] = 0.18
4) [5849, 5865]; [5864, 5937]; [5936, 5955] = 4.46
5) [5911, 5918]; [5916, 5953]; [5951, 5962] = 0.40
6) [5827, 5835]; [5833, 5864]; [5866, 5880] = 0.07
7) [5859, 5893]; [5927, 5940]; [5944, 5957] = -0.28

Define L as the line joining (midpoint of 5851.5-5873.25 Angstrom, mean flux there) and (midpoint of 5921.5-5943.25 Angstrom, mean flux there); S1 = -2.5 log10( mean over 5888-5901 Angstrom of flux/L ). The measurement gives 0.34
